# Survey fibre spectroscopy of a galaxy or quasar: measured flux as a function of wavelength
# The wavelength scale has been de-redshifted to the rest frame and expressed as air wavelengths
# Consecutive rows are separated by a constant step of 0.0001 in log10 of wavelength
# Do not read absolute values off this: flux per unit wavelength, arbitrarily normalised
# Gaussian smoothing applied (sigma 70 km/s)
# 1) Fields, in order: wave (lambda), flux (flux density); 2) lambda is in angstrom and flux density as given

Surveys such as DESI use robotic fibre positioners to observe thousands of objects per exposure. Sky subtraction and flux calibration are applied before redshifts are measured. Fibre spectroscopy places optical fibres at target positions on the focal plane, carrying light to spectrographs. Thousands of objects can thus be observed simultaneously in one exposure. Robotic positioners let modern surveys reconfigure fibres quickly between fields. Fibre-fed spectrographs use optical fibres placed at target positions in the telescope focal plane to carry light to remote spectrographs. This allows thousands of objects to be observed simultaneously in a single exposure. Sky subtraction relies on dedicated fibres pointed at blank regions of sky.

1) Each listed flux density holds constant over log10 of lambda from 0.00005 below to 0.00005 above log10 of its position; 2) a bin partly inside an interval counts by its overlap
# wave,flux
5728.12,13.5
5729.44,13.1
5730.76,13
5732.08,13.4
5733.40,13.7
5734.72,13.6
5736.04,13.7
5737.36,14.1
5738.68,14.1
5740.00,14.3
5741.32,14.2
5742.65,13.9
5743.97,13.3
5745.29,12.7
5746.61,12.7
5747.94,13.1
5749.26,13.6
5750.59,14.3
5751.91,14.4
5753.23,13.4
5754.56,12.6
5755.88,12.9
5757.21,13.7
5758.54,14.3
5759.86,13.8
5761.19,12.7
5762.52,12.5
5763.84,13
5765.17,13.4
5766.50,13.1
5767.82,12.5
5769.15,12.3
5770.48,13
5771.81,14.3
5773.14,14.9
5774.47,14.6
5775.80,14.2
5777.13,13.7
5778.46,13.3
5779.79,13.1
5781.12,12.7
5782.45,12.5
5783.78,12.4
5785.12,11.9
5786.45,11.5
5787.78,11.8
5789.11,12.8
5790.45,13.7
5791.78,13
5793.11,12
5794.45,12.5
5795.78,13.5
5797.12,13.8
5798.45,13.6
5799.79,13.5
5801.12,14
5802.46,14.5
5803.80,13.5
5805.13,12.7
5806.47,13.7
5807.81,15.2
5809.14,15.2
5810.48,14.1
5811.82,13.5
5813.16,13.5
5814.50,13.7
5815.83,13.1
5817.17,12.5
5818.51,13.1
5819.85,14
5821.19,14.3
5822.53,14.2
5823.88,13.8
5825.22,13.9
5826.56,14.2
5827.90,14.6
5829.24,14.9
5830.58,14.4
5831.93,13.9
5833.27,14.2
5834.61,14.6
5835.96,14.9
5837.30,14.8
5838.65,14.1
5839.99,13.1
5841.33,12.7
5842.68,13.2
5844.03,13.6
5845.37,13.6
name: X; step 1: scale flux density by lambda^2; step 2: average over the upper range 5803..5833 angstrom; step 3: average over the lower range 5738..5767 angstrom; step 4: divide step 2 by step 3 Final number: 1.06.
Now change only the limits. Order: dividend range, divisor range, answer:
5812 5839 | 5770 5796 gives 1.09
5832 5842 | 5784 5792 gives 1.15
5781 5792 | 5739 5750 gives 0.94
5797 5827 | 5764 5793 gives 1.07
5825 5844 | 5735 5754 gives 1.06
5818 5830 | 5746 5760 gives 1.07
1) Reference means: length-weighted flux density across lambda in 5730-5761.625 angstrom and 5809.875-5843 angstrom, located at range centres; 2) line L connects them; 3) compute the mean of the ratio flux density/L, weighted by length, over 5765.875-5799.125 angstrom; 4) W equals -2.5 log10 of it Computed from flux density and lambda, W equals 0.05 mag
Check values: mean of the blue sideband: 13.6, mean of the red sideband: 13.9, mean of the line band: 13.1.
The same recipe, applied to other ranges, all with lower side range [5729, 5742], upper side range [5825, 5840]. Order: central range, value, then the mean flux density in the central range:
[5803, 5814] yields 0.02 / 13.9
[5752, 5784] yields 0.05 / 13.3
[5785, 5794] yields 0.14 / 12.4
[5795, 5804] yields 0.03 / 13.8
